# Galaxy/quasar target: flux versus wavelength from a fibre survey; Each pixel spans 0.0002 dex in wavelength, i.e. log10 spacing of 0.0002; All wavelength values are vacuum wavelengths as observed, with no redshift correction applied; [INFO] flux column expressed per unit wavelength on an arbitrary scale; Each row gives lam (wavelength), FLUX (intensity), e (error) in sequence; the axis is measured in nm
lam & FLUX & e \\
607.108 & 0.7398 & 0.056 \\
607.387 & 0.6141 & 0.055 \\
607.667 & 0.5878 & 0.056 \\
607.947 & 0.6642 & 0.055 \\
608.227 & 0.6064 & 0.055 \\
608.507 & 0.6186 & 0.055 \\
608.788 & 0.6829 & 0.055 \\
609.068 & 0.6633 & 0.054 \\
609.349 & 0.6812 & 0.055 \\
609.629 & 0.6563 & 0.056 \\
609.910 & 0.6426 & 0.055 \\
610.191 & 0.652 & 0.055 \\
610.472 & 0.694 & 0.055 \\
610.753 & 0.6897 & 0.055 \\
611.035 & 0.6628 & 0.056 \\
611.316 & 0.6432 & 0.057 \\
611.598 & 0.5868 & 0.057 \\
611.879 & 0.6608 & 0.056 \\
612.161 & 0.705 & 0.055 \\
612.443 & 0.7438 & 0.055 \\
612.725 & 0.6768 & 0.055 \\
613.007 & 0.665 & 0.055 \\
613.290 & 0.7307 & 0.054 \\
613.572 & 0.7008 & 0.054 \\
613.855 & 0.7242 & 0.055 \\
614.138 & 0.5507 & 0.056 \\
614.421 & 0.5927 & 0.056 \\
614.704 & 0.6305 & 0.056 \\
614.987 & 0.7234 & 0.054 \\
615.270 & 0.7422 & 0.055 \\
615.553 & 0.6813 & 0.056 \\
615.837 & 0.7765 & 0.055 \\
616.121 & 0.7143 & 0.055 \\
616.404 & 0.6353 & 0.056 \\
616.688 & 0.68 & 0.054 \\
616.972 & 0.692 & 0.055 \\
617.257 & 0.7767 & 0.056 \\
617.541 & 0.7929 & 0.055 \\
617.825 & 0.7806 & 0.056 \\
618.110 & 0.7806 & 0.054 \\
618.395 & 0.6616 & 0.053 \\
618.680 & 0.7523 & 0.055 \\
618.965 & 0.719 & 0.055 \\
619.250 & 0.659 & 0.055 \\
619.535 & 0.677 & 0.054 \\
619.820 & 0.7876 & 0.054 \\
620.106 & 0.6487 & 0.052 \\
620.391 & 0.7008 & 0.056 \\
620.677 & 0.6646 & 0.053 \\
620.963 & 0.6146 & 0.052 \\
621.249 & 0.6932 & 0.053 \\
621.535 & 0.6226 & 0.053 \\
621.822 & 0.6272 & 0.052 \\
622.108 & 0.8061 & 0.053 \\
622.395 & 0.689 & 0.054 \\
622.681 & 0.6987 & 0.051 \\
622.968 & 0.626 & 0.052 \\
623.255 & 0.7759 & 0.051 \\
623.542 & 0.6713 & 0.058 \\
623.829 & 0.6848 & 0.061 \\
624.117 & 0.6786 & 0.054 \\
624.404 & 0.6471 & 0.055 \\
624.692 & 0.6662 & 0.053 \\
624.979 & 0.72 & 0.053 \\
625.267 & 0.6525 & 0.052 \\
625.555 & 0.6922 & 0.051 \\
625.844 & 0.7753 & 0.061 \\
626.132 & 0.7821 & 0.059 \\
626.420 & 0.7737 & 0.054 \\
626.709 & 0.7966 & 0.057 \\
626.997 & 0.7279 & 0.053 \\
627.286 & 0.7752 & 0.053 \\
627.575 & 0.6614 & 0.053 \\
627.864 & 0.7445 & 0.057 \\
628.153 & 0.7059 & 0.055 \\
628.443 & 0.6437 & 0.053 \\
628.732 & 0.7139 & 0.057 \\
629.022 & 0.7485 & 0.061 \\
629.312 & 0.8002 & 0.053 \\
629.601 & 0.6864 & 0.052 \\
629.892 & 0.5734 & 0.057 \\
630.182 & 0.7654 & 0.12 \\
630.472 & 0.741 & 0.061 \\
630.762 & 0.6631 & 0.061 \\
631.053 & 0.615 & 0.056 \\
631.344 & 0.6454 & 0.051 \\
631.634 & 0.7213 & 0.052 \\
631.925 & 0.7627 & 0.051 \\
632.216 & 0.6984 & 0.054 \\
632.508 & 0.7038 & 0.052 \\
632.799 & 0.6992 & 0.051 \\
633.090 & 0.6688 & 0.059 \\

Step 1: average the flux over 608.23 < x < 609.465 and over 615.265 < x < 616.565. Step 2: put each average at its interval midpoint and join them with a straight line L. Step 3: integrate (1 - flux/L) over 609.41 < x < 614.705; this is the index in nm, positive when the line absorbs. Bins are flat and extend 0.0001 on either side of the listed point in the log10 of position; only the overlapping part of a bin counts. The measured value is 0.10 nm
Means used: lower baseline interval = 0.655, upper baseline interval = 0.706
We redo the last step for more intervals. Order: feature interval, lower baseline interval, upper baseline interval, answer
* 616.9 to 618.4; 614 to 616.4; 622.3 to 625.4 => -0.179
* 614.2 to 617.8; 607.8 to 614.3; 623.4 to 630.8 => -0.121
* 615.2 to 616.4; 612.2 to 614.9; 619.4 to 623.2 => -0.076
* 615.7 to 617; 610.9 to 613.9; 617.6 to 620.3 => 0.009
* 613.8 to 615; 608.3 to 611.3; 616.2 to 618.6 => 0.121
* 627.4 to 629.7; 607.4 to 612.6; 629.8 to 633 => -0.092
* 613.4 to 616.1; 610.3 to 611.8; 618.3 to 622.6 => -0.055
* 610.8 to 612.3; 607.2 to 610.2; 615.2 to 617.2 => 0.029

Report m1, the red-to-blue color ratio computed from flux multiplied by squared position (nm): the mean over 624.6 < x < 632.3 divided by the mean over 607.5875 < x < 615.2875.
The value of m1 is 1.1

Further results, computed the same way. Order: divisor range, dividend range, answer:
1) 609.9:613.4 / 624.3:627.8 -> 1.13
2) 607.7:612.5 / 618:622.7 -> 1.09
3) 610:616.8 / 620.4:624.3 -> 1.04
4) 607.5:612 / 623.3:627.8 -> 1.16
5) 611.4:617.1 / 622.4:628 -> 1.09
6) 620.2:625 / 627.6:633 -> 1.06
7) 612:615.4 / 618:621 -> 1.04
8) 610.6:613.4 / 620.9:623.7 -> 1.05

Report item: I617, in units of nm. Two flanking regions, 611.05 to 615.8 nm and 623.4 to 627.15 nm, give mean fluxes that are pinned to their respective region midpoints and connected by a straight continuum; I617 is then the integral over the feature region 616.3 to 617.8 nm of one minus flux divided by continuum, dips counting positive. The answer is -0.08 nm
